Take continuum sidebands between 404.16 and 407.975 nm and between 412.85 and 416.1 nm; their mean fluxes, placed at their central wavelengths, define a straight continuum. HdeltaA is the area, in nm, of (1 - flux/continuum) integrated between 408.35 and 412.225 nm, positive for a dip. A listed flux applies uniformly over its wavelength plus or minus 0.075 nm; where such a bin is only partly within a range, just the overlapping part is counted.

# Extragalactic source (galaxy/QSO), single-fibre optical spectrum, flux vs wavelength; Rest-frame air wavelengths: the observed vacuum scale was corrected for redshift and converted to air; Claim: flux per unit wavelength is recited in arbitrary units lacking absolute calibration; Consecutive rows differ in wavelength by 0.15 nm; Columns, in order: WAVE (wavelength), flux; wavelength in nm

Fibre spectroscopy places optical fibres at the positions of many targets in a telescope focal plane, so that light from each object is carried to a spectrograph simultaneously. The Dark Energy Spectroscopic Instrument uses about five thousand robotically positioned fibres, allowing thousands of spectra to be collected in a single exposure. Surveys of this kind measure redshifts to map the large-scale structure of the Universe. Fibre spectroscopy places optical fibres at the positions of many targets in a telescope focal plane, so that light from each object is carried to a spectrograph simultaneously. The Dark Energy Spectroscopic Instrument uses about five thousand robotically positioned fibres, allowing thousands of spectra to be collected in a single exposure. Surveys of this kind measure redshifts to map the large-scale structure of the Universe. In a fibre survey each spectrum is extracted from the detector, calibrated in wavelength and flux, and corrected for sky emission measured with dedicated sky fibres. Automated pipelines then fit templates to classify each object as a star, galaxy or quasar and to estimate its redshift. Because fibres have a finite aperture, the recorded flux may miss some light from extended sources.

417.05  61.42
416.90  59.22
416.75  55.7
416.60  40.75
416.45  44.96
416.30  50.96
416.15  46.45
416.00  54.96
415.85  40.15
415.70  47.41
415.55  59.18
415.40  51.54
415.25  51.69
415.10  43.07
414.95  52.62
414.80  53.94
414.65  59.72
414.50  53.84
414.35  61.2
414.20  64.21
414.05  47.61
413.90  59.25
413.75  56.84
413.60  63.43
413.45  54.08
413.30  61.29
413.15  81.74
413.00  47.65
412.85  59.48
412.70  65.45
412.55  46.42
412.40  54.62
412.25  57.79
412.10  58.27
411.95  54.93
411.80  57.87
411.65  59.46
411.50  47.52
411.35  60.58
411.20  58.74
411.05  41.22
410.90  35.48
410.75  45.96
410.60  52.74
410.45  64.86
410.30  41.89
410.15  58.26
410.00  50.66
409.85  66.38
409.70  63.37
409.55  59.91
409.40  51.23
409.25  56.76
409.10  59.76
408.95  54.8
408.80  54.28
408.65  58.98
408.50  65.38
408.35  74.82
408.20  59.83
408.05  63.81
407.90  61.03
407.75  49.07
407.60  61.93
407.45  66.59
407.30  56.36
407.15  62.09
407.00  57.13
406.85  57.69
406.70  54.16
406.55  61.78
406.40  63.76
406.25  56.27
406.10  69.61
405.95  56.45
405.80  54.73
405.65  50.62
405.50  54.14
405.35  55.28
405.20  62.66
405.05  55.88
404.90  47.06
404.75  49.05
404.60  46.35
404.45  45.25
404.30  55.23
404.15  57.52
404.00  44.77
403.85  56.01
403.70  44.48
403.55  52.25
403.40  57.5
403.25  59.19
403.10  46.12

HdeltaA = 0.03 nm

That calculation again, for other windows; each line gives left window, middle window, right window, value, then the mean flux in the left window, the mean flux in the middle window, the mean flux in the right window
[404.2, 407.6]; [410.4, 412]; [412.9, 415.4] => 0.120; 56.4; 52.4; 56.9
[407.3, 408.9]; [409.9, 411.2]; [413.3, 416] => 0.197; 61.2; 49.8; 54.3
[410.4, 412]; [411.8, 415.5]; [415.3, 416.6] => -0.442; 52.4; 56.7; 49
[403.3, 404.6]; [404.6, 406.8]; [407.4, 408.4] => 0.000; 51.5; 56.2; 62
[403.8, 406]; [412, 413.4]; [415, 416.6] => -0.259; 52.7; 59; 48.7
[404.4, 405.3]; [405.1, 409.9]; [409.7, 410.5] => -0.468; 51.3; 59.3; 56.8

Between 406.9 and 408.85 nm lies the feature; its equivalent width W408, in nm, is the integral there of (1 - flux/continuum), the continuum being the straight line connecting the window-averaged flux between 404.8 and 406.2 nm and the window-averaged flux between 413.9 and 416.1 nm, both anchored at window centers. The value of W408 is -0.20 nm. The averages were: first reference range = 56.1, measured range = 60.9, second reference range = 53.1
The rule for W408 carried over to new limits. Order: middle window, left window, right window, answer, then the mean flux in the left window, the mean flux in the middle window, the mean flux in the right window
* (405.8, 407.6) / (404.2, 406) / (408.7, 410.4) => -0.20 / 52.7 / 60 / 56.3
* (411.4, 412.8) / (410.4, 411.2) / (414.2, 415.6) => -0.15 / 48.5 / 56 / 54.5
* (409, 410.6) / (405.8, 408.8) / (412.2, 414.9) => 0.07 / 60.6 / 57.1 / 58.2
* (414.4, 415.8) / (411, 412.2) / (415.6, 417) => -0.05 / 55.2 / 52.5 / 49.4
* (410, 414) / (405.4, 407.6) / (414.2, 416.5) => -0.08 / 58.7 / 55.5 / 51.9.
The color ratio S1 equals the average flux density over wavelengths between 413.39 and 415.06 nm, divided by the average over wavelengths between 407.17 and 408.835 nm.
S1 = 0.93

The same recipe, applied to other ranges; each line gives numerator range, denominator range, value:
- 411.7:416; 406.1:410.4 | 0.95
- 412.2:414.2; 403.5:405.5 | 1.13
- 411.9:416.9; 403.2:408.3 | 0.97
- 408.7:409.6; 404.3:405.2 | 1.11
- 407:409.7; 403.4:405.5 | 1.15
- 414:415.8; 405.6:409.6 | 0.91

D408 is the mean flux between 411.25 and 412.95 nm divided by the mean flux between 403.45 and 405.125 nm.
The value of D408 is 1.1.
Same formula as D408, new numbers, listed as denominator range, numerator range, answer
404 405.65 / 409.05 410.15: 1.11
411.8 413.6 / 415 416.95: 0.85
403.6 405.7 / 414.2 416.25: 1.01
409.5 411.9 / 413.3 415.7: 1.03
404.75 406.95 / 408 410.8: 1.02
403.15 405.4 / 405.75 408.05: 1.13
